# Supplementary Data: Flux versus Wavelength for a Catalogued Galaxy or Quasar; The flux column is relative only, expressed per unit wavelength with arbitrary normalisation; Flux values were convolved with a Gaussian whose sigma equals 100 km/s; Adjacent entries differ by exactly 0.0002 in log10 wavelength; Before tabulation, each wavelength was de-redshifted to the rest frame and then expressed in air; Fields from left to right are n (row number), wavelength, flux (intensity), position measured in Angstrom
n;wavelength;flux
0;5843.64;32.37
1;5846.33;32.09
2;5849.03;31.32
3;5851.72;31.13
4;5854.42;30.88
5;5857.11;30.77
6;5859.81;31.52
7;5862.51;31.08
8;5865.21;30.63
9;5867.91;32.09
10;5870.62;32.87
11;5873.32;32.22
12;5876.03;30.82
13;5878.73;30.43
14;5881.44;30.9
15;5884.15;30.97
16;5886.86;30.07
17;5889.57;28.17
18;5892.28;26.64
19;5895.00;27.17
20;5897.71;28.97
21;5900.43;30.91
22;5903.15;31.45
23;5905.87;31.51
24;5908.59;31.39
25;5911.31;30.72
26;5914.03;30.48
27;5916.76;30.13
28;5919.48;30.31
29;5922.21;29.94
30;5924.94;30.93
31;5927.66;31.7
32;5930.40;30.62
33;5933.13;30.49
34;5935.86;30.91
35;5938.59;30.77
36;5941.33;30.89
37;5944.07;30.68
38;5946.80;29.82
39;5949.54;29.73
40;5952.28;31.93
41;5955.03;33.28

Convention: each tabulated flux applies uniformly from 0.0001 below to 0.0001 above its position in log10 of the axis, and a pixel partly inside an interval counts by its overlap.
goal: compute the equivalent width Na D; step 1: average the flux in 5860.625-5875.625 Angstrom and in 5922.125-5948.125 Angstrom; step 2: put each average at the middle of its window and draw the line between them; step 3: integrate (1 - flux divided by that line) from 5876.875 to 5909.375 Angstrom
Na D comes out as 1.5 Angstrom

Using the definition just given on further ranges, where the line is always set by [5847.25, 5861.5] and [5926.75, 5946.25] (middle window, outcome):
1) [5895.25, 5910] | 0.18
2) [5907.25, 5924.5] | 0.21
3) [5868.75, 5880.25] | -0.20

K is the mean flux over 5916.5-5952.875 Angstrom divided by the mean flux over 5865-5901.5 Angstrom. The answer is 1.01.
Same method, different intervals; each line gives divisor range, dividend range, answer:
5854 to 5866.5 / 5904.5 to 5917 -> 1.00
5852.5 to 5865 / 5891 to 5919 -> 0.97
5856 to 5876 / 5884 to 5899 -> 0.90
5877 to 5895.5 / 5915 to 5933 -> 1.04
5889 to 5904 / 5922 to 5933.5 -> 1.07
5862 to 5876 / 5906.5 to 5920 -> 0.97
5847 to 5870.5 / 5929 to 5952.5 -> 0.98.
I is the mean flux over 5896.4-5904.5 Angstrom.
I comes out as 30.4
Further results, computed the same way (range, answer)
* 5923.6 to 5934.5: 30.9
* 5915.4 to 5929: 30.6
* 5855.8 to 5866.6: 31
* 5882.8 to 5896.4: 28.6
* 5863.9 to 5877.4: 31.7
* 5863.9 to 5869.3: 31.3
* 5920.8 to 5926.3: 30.4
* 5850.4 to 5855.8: 31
